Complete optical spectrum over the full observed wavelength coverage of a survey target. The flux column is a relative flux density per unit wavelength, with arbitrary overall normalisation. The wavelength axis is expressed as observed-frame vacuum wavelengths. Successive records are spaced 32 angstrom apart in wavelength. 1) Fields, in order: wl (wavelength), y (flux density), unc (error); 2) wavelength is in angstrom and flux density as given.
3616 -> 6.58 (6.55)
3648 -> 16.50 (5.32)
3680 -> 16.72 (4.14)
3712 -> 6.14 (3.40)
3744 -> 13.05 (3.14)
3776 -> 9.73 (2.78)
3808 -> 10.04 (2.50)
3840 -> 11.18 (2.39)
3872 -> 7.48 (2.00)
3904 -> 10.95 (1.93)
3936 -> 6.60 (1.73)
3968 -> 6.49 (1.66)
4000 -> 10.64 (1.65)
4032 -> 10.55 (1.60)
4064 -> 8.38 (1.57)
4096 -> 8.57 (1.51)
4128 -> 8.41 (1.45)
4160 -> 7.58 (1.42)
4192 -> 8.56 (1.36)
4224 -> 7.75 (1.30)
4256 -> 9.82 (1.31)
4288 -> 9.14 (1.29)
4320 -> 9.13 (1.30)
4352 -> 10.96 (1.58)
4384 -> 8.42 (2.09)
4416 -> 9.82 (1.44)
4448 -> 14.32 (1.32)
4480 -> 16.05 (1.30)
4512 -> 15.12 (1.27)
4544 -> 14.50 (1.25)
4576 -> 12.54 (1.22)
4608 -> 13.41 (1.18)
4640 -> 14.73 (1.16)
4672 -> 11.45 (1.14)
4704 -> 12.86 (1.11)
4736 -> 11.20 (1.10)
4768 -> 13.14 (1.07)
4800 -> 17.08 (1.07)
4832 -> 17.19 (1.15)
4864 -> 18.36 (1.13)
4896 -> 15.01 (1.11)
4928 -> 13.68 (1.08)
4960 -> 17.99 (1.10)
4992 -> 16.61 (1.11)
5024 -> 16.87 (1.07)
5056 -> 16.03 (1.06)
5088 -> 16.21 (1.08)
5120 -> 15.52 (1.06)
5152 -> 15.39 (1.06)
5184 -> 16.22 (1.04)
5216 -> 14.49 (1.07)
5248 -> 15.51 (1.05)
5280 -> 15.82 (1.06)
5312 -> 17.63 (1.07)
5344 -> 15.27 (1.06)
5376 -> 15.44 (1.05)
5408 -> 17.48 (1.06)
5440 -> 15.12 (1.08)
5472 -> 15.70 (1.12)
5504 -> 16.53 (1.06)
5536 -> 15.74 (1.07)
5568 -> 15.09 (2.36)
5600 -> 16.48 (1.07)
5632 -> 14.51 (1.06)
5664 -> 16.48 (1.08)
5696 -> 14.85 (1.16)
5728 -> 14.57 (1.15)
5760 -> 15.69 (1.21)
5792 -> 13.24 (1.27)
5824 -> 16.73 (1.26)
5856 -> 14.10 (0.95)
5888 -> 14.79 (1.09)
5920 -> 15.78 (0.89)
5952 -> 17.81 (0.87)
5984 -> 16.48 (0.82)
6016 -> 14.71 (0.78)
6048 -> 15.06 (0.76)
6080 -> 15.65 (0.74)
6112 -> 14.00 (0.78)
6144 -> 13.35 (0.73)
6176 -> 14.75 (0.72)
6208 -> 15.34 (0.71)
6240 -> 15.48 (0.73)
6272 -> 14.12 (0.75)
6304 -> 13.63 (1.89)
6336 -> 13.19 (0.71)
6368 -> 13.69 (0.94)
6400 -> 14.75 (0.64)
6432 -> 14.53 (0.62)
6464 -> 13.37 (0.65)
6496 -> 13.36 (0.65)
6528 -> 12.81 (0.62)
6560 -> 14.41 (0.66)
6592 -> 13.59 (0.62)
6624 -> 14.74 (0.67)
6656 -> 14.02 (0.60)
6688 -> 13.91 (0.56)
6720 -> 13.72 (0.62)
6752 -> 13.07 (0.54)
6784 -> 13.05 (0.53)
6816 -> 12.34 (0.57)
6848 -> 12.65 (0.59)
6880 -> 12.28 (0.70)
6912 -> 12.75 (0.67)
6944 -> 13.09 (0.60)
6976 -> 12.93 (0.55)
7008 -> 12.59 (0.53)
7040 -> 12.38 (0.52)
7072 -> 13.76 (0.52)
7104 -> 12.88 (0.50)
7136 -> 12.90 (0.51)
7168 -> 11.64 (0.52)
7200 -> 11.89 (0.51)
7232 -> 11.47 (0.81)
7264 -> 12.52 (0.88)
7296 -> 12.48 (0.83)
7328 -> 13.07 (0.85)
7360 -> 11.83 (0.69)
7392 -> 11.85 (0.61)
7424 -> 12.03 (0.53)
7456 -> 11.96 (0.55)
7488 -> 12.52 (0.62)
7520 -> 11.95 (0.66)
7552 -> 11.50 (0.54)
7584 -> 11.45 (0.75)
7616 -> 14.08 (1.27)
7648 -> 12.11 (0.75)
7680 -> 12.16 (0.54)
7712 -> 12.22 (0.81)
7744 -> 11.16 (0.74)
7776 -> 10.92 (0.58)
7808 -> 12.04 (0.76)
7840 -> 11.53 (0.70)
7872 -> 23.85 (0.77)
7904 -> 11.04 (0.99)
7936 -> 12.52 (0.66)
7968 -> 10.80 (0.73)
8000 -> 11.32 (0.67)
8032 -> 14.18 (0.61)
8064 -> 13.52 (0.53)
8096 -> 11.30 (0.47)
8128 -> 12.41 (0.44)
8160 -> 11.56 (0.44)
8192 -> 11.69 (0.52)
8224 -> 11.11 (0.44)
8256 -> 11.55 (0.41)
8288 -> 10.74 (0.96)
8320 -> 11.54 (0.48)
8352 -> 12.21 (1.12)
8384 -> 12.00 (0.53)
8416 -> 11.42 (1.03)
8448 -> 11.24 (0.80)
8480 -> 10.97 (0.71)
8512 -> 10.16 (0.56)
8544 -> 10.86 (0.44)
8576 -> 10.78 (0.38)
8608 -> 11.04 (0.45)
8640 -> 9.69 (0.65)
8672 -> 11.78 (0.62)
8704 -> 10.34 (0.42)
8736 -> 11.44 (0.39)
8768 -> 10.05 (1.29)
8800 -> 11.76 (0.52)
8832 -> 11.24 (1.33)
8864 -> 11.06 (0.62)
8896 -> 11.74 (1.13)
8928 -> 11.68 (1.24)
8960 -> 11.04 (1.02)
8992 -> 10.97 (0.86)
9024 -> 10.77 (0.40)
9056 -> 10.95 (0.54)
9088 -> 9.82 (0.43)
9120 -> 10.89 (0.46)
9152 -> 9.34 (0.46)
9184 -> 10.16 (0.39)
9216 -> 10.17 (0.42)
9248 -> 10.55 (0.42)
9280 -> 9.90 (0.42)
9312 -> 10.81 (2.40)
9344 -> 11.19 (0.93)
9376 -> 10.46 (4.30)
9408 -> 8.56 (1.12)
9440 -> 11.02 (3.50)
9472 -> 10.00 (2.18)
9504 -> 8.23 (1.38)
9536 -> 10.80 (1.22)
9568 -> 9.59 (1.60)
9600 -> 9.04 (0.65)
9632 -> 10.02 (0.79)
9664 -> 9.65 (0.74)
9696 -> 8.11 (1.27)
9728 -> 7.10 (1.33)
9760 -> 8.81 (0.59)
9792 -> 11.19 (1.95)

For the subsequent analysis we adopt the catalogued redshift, 0.20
